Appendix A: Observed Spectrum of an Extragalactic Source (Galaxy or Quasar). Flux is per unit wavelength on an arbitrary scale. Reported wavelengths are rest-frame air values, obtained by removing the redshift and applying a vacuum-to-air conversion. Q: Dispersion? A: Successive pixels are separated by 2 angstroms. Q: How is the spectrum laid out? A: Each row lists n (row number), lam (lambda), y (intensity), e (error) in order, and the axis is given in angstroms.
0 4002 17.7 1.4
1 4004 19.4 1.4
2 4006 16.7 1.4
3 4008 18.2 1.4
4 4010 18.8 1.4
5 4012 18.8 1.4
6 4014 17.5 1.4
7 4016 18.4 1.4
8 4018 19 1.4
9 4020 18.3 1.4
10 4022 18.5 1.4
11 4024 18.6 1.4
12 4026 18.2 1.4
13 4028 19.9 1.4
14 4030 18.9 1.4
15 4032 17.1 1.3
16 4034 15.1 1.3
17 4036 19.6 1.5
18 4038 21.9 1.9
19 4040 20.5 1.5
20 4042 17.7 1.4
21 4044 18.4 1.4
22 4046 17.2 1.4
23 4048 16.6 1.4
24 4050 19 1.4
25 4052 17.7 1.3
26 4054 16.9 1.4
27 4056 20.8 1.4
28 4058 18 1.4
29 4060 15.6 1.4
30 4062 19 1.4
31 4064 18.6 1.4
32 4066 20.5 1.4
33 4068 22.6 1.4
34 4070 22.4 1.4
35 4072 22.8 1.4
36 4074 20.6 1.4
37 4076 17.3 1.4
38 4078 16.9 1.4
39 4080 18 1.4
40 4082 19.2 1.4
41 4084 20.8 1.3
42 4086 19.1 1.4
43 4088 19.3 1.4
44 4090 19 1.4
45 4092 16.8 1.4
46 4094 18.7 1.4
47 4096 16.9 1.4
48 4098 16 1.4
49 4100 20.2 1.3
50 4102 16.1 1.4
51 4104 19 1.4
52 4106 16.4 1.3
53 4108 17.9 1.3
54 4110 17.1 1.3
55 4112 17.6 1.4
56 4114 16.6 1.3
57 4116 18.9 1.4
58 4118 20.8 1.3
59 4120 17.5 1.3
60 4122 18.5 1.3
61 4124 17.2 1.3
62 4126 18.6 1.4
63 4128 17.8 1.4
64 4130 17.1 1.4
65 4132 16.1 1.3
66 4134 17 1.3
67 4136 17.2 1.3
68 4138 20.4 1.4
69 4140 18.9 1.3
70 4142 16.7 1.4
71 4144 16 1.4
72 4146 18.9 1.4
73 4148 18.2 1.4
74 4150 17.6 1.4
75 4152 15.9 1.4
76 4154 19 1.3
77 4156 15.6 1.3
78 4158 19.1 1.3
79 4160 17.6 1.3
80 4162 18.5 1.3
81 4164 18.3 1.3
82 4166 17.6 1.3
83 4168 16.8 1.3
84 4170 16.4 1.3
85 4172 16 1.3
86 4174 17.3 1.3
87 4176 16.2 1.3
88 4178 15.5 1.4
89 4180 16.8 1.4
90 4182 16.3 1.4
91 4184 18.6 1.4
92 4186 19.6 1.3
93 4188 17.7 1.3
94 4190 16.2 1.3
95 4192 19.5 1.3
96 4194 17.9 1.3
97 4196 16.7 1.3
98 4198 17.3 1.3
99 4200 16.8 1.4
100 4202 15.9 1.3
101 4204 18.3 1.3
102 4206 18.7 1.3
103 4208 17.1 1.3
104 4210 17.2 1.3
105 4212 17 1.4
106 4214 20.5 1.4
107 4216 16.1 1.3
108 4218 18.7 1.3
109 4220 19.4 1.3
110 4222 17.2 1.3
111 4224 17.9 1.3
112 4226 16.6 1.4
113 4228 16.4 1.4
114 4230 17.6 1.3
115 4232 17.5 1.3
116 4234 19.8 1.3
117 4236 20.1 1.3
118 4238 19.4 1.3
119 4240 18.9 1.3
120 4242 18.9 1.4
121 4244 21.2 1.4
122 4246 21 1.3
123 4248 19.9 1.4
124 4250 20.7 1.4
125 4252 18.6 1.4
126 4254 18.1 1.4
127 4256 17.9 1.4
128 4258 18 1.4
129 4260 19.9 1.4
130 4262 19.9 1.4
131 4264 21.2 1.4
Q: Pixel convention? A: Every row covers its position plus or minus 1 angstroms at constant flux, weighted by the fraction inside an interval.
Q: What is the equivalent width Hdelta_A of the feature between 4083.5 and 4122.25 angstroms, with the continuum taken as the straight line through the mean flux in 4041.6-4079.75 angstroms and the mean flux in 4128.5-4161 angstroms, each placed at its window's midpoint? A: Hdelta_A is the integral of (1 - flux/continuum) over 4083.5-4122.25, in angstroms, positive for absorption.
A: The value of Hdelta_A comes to 0.2 angstroms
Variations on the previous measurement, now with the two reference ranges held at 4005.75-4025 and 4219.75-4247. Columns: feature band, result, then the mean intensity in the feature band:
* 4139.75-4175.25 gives 2.2 angstroms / 17.4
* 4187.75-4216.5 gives 1.7 angstroms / 17.5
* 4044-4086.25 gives -1.4 angstroms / 19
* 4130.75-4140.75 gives 0.4 angstroms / 17.9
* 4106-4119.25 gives 0.4 angstroms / 18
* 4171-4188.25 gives 1.4 angstroms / 17.1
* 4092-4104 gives 0.5 angstroms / 17.6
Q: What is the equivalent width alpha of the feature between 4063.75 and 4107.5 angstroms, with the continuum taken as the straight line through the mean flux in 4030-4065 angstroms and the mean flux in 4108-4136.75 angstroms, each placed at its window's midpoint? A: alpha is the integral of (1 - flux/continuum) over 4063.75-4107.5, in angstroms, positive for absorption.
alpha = -2.4 angstroms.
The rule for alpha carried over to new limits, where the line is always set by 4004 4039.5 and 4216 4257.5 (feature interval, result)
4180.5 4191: 0.6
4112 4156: 1.9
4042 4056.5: 0.4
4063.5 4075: -1.7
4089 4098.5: 0.5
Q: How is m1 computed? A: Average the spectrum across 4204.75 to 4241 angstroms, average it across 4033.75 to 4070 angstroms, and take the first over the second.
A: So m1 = 0.96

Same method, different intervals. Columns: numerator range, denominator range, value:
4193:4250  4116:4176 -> 1.03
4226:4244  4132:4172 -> 1.06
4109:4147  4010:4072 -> 0.95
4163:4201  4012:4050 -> 0.93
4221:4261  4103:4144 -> 1.05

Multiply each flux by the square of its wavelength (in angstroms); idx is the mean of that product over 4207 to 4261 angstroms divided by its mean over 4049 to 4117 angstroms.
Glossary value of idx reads 1.1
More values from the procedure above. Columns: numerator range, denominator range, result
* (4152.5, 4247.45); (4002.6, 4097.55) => 1.03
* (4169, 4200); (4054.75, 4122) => 0.96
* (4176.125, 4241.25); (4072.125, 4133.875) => 1.03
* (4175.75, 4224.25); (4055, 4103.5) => 0.98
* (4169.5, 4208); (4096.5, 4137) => 1.01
